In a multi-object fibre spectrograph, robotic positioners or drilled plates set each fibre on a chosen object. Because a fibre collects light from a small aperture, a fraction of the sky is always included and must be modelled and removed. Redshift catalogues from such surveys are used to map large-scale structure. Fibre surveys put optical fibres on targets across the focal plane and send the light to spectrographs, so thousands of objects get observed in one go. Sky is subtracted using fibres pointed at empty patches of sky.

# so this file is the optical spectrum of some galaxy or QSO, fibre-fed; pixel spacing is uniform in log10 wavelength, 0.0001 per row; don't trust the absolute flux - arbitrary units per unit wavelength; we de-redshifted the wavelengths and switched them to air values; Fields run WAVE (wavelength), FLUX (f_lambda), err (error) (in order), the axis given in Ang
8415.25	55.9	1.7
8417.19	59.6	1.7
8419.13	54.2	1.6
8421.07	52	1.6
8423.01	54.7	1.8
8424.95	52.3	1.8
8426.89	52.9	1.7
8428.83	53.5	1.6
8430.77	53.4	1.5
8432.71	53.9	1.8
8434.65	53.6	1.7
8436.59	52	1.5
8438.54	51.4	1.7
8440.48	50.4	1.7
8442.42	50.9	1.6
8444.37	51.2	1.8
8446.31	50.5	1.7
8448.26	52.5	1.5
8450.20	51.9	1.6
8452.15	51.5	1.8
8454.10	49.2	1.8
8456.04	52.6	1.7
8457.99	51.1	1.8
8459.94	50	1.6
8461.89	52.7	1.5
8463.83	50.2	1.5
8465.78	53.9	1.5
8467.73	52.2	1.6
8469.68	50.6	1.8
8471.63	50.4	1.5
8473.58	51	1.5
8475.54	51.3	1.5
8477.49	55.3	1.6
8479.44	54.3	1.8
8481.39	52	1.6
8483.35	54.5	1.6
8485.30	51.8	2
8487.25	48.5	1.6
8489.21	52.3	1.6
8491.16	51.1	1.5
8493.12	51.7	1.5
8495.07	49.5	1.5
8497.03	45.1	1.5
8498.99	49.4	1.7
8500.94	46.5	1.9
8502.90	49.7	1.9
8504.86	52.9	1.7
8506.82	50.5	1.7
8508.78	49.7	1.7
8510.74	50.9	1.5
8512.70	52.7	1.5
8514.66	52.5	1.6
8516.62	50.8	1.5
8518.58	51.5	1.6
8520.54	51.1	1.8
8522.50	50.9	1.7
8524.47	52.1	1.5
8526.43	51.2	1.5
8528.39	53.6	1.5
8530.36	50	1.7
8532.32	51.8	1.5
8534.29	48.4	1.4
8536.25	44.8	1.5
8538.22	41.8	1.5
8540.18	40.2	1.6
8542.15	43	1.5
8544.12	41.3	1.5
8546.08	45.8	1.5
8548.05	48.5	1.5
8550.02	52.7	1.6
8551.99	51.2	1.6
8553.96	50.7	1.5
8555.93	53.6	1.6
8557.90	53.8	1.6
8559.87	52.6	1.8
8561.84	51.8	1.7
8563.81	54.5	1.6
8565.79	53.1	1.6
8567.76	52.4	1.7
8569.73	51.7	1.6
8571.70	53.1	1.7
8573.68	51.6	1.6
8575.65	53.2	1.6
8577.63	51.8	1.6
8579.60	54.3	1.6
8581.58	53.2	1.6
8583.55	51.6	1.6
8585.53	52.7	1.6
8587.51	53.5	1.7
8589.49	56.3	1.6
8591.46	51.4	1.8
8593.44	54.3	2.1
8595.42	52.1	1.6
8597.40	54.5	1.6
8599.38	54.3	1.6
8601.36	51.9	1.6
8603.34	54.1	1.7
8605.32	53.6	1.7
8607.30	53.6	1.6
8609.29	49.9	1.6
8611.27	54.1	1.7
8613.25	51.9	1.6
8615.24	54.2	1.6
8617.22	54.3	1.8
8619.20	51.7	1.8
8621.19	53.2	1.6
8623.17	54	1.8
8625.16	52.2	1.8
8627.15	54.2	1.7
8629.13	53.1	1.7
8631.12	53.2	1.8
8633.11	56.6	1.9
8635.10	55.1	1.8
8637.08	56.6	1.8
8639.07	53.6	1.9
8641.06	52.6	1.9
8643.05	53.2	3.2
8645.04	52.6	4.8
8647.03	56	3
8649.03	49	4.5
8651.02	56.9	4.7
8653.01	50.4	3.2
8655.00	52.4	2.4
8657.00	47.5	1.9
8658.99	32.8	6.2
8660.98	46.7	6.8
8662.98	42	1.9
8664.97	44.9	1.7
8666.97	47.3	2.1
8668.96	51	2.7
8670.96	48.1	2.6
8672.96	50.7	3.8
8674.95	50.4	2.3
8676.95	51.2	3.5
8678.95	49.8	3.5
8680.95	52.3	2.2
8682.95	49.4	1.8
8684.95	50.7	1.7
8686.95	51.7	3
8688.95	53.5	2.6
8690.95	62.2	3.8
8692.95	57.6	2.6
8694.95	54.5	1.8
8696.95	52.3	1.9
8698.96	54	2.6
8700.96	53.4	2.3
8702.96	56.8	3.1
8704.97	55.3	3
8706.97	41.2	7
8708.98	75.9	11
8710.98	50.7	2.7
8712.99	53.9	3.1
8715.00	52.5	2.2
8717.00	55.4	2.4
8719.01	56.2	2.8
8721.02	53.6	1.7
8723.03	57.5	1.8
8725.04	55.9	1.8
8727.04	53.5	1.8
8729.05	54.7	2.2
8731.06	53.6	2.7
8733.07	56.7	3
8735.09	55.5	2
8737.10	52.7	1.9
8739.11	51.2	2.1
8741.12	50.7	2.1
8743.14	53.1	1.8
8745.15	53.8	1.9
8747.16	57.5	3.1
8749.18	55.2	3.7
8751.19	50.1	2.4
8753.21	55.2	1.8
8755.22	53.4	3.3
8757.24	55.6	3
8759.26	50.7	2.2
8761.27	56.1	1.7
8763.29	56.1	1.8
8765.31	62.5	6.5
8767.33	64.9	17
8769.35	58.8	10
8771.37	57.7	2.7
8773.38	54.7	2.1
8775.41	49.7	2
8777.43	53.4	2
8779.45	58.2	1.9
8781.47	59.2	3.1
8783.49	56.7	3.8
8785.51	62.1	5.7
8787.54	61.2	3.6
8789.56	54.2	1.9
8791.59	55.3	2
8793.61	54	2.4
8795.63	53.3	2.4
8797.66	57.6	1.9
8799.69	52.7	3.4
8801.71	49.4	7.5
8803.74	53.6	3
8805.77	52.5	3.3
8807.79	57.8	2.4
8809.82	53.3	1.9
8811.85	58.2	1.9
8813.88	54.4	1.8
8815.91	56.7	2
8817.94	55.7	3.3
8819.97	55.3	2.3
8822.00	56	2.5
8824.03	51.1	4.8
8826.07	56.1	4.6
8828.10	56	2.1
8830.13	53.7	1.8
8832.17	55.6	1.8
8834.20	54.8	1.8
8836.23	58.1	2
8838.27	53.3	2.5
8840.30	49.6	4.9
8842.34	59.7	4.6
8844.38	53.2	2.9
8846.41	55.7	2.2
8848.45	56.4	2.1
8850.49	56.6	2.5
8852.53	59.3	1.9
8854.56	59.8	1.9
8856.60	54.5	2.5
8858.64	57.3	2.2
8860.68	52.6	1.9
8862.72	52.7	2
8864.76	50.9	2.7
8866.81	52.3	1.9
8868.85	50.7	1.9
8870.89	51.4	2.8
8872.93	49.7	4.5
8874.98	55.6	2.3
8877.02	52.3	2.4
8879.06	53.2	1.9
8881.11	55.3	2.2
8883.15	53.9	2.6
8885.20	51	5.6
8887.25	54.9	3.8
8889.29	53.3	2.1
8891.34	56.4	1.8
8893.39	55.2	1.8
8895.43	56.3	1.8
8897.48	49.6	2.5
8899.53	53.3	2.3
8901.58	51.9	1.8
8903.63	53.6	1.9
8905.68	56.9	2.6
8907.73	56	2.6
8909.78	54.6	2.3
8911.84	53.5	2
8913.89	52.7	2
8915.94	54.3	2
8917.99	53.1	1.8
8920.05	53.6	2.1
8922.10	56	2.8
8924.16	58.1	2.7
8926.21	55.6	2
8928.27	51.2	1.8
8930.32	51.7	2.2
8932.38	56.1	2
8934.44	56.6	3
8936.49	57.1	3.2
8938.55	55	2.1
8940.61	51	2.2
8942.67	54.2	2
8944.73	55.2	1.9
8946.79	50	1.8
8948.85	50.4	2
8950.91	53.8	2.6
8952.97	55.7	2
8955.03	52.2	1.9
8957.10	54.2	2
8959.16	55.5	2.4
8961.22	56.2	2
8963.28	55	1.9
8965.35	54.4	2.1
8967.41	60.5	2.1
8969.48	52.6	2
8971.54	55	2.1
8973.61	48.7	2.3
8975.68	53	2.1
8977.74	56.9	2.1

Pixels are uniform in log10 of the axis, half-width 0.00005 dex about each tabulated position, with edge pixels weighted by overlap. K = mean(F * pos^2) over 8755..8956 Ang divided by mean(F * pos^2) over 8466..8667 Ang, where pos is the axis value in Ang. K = 1.14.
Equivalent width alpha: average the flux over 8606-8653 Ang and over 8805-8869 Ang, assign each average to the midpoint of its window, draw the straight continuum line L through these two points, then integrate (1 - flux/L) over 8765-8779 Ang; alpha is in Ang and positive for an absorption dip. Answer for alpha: -0.7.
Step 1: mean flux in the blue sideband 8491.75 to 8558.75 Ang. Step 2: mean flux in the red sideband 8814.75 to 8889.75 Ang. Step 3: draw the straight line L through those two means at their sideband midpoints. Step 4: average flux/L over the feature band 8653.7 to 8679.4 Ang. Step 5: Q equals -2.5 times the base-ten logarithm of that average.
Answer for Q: 0.09 mag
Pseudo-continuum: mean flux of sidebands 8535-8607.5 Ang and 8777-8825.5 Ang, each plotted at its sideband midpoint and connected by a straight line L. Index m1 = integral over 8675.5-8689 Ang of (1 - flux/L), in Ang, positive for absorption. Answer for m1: 0.6 Ang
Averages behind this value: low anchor 51.2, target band 51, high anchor 55.5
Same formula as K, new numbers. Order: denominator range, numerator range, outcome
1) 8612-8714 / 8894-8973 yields 1.10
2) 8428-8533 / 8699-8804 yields 1.14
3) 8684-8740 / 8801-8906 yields 1.03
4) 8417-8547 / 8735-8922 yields 1.17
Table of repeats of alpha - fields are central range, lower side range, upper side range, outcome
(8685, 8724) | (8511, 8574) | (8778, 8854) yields -1.2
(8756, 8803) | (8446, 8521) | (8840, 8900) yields -2.4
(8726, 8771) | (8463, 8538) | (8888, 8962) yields -2.0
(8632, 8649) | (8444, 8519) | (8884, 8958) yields -0.7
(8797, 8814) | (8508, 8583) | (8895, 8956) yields -0.5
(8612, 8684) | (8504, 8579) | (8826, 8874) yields 0.9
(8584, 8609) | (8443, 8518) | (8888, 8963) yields -0.7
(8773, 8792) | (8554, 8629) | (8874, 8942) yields -1.0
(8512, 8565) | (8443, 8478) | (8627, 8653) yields 2.8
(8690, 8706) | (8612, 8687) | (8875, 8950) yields -1.3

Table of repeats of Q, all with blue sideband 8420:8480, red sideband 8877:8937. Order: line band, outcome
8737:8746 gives 0.025 mag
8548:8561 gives 0.009 mag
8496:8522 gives 0.044 mag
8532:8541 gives 0.166 mag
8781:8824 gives -0.035 mag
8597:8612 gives -0.008 mag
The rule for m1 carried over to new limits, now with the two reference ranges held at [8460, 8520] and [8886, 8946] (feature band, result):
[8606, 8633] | -0.5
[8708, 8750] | -1.8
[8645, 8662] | 1.0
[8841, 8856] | -0.9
